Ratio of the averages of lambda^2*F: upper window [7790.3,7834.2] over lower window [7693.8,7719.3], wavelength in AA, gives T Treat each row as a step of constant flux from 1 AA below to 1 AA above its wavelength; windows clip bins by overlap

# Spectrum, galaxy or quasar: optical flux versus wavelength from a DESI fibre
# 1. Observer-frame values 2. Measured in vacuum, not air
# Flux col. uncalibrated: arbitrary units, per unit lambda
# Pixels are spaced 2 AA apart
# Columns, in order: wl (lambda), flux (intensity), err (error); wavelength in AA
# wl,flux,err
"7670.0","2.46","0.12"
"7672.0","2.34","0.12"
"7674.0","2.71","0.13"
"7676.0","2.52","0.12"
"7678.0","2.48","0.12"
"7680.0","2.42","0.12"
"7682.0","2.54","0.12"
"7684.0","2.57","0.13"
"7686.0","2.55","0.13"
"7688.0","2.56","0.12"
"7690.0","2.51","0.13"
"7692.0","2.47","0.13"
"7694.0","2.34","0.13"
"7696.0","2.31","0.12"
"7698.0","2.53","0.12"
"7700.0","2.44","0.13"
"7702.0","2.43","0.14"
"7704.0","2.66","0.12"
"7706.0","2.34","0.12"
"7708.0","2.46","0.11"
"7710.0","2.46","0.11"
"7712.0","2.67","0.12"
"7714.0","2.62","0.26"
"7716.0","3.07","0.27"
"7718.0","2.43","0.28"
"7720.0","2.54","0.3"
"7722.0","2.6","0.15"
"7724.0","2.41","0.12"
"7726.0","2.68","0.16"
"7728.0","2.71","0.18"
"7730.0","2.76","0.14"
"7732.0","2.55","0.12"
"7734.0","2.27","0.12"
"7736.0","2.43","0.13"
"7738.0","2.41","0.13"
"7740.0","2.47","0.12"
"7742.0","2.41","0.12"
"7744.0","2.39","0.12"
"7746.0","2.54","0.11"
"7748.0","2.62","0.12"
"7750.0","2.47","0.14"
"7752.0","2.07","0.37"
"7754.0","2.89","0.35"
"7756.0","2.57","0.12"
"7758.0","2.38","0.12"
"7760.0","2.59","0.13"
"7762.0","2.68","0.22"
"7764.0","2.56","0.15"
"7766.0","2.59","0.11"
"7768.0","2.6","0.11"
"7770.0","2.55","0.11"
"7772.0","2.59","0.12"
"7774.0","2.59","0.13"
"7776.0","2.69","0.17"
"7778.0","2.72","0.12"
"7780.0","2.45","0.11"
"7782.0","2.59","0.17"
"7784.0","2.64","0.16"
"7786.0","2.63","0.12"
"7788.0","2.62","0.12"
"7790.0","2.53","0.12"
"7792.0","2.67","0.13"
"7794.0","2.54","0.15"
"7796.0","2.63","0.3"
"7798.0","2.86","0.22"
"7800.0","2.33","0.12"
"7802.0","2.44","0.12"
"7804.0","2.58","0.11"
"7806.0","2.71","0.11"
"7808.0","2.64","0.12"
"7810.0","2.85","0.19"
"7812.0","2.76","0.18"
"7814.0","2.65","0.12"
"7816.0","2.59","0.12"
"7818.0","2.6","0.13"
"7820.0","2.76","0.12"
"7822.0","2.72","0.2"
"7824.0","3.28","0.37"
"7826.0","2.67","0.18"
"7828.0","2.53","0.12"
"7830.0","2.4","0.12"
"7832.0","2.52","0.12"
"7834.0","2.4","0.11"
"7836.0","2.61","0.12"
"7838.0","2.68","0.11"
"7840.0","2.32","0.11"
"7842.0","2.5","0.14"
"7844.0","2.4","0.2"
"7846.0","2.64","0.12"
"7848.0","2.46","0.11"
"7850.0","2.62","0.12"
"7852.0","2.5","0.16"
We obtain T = 1.1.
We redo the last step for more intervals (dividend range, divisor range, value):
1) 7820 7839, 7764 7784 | 1.04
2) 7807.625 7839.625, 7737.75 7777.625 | 1.07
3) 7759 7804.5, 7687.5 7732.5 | 1.04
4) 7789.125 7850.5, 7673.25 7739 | 1.06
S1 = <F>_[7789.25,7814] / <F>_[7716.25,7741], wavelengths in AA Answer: 1.0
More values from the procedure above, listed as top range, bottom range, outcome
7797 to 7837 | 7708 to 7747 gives 1.04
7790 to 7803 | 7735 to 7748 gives 1.05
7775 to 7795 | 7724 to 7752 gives 1.04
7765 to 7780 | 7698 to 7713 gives 1.04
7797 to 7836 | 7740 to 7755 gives 1.07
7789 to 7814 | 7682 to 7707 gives 1.06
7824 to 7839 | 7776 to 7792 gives 0.99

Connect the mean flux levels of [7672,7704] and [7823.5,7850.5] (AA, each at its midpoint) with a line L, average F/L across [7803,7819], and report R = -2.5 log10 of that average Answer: -0.05 mag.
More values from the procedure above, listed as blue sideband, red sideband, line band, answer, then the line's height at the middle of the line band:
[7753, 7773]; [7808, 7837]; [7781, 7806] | 0.02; 2.63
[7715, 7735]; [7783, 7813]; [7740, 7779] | 0.03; 2.61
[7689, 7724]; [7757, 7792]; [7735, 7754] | 0.05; 2.56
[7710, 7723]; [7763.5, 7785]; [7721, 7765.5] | 0.04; 2.62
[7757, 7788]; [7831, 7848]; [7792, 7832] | -0.05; 2.54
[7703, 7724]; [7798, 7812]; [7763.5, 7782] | 0.01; 2.61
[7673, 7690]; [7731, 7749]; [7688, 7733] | -0.02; 2.5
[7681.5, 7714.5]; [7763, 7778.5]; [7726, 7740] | 0.01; 2.55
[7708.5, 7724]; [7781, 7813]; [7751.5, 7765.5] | 0.03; 2.62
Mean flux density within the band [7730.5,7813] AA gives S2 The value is 2.56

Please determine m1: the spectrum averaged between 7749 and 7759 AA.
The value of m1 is 2.48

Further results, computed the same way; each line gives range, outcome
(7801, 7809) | 2.59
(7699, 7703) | 2.44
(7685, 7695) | 2.49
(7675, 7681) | 2.47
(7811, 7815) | 2.71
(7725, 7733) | 2.67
